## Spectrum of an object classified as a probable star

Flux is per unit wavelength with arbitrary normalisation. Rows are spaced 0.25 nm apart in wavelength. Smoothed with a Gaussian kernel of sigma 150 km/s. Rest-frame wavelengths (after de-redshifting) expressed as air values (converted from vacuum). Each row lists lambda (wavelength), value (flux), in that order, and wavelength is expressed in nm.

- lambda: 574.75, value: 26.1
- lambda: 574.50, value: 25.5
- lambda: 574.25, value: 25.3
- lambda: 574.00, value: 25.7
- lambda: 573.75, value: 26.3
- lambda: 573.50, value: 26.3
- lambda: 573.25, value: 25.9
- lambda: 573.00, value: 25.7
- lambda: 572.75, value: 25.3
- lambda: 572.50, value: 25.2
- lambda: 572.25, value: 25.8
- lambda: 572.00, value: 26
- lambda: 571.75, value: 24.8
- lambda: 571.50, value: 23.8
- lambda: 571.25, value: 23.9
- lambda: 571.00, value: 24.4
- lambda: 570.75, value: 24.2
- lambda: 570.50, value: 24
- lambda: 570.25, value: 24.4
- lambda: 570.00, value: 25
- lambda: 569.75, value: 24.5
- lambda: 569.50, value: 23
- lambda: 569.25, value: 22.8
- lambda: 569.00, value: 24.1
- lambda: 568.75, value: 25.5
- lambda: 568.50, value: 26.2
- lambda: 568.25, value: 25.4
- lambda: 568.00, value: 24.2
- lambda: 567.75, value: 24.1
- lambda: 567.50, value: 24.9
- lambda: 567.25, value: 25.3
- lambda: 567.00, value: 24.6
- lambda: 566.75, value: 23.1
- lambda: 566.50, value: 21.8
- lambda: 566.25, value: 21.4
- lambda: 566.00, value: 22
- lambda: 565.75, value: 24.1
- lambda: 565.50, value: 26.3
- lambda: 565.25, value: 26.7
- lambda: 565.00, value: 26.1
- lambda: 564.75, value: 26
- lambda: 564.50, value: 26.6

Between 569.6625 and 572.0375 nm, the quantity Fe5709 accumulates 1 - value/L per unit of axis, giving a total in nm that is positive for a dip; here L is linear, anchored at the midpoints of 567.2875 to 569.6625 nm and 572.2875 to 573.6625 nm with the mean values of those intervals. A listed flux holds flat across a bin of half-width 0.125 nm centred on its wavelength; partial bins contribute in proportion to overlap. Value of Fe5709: 0.07 nm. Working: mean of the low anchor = 24.5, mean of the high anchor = 25.7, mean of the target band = 24.4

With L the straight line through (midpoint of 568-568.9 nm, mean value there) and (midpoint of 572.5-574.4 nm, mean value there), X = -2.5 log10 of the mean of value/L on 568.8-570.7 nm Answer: 0.07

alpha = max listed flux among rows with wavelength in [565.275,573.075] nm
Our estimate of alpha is 26.3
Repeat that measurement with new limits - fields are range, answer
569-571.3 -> 25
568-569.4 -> 26.2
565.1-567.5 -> 26.7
